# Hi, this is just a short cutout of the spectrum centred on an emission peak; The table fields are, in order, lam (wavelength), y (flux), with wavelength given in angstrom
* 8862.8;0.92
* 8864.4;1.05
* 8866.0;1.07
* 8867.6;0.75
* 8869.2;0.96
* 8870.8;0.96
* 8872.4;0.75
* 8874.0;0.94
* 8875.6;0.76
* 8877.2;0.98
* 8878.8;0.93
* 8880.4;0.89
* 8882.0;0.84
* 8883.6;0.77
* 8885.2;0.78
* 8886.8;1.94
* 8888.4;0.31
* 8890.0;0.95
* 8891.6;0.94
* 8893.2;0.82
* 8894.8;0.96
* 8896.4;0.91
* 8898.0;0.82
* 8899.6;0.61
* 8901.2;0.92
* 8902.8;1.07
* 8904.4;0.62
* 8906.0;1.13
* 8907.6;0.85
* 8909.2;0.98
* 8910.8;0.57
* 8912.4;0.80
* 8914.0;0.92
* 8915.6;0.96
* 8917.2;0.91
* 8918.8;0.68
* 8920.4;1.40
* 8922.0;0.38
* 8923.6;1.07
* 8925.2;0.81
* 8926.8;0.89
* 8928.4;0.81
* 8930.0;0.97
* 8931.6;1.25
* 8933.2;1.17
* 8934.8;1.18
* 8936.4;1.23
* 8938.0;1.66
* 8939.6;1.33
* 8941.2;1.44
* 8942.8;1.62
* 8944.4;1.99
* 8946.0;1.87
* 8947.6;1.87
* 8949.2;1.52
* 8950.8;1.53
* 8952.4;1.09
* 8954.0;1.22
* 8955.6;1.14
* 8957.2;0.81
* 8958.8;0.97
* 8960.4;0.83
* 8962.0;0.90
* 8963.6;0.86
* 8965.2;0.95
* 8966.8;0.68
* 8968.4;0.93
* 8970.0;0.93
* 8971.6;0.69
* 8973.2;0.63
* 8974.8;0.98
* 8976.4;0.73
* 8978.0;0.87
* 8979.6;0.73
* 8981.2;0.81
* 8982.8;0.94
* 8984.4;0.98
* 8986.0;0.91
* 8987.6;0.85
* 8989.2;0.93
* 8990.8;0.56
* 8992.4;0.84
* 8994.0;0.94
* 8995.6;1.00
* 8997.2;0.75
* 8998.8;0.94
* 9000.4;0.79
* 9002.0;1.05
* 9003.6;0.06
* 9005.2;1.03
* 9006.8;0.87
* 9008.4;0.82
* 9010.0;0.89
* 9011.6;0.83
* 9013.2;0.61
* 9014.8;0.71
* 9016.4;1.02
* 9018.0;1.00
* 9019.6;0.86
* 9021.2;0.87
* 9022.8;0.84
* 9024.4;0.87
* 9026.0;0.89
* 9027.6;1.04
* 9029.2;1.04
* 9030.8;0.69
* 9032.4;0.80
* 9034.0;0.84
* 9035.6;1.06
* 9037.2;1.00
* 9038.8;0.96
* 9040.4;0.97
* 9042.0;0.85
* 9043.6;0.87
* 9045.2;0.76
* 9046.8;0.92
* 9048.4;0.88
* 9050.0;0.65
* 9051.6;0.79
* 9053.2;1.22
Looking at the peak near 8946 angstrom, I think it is [O III] 5007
